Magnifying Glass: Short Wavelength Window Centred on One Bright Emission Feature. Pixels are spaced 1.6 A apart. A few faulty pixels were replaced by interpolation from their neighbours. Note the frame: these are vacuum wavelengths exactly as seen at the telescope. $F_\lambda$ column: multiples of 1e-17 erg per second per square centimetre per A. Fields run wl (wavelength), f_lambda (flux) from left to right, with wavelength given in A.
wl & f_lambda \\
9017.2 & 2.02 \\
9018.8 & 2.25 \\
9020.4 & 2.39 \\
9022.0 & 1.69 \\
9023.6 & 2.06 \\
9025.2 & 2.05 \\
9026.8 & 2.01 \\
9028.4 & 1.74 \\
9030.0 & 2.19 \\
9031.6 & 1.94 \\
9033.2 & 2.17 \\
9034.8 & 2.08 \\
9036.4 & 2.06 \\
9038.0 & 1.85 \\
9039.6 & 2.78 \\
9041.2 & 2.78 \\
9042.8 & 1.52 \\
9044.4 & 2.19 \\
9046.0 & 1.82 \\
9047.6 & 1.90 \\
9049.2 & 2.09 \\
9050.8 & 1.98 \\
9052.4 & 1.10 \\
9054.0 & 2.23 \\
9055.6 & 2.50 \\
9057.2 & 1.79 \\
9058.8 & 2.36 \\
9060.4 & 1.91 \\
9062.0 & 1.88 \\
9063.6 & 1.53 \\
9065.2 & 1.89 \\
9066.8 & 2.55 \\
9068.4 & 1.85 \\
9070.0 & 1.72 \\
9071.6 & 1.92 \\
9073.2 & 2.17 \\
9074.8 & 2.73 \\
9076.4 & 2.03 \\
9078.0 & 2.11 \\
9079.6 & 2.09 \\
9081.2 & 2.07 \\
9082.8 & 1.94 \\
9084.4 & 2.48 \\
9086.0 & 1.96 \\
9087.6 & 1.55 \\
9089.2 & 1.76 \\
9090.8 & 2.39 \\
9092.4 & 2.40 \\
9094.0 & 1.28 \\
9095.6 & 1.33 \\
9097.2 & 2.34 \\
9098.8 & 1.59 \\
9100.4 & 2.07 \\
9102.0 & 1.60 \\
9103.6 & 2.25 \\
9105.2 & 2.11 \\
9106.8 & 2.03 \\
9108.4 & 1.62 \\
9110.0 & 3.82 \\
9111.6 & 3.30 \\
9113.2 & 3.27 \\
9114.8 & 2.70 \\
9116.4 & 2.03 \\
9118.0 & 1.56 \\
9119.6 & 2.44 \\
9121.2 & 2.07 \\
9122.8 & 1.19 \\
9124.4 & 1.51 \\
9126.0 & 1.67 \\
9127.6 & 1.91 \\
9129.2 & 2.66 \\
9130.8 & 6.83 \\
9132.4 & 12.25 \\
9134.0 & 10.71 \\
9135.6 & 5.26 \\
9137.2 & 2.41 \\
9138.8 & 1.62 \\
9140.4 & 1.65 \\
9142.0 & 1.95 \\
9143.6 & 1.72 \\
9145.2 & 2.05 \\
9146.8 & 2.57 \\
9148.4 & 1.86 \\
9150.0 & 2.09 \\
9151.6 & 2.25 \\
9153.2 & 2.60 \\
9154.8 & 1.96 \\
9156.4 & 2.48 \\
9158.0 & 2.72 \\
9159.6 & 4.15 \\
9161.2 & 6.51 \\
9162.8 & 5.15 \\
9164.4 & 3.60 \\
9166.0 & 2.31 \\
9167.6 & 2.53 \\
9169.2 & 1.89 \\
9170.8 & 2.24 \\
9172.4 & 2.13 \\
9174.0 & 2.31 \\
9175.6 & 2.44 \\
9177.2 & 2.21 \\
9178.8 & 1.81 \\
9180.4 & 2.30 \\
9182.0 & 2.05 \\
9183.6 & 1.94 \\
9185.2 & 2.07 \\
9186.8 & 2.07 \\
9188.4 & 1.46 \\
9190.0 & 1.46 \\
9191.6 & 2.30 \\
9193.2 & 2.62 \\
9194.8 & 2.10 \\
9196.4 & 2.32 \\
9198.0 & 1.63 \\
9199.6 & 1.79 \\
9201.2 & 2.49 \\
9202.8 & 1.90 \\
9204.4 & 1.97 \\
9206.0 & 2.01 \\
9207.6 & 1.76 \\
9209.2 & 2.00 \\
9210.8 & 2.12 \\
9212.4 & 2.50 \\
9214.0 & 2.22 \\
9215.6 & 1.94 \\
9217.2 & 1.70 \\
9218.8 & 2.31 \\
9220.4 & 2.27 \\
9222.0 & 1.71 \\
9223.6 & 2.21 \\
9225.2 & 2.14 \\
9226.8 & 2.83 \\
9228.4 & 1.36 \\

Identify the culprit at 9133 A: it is Halpha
